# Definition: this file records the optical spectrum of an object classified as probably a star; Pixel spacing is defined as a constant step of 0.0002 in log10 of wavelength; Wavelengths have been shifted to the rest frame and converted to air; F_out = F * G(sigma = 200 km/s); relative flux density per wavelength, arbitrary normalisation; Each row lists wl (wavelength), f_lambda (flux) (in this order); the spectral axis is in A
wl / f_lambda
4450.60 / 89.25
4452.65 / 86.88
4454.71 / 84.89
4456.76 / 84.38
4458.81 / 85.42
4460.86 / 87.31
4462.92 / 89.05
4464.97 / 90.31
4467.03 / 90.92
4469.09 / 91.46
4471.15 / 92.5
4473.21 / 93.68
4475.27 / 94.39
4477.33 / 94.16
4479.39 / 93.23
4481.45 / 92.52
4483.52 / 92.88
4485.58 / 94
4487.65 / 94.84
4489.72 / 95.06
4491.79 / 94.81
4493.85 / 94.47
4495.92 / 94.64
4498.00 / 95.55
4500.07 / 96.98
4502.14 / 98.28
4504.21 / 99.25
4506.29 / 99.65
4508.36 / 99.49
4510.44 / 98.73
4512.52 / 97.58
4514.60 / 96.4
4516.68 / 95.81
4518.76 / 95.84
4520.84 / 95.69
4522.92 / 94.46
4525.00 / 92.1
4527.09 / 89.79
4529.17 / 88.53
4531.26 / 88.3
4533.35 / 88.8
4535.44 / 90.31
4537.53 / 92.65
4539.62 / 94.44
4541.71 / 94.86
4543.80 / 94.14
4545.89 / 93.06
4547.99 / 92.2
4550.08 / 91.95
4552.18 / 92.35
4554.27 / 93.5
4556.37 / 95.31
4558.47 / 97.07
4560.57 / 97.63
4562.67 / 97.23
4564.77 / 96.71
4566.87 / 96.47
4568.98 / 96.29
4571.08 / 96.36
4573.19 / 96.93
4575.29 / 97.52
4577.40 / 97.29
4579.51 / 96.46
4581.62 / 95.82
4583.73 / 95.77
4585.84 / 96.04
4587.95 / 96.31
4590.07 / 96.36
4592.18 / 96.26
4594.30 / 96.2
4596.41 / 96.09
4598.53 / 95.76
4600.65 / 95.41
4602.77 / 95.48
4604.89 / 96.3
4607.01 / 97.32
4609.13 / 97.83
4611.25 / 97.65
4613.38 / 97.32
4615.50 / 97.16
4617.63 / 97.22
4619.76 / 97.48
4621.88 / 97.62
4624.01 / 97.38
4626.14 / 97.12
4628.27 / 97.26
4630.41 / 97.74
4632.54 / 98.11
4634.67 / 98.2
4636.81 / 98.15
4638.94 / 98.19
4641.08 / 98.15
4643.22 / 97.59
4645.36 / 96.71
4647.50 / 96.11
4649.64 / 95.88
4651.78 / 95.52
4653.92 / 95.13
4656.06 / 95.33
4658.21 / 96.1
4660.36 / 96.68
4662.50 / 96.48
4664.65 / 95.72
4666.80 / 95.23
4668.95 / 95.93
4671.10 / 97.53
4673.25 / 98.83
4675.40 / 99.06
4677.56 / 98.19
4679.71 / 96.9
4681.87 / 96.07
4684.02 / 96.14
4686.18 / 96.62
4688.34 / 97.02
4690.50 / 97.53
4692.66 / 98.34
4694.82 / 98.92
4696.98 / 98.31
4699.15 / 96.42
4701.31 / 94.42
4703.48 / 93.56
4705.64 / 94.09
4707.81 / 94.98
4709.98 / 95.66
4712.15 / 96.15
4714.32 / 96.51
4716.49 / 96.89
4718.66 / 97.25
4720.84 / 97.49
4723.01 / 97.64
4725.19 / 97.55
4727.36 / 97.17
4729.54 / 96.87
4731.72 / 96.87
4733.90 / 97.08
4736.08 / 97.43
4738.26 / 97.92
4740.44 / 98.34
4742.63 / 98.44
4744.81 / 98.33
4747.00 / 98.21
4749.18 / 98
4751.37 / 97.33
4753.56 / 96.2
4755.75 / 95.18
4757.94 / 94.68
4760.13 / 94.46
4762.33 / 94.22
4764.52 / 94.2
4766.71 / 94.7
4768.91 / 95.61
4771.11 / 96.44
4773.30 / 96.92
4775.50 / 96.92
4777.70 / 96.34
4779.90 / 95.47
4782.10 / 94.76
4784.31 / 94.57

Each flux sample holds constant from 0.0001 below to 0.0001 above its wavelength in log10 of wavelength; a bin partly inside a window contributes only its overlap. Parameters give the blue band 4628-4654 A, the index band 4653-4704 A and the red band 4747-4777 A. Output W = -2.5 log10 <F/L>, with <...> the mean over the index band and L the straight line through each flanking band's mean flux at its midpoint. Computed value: 0.00 mag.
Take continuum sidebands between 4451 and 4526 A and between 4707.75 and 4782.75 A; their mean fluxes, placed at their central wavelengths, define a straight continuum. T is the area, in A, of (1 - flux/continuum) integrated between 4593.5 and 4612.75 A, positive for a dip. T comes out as -0.3 A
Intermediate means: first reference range 93.5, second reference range 96.6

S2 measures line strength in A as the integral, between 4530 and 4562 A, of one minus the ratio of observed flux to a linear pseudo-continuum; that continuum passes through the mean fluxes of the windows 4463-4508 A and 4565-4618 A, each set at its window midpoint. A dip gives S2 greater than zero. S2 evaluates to 0.8 A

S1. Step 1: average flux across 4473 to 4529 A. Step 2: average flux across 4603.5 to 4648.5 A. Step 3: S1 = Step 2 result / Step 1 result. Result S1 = 1.02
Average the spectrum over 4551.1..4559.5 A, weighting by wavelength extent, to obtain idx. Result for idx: 94.5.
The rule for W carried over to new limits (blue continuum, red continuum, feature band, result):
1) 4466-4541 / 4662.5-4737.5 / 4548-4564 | 0.000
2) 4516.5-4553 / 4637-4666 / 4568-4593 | -0.028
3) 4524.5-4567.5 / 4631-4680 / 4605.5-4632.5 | -0.019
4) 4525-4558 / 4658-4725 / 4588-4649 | -0.029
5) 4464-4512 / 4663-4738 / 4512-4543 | 0.026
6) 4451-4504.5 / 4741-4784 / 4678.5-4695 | -0.023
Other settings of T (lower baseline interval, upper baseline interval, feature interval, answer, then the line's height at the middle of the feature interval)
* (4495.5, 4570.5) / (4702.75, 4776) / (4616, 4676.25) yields -0.8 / 95.7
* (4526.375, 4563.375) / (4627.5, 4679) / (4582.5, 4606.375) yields -0.3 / 94.8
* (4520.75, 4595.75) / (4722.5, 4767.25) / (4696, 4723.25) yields 0.1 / 96.3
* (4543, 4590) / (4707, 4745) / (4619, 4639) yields -0.3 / 96.2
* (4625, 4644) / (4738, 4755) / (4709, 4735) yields 0.2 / 97.8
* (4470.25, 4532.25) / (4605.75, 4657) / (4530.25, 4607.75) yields 0.8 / 96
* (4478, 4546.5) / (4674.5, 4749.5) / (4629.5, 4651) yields -0.3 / 96.1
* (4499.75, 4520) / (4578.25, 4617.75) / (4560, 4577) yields 0.0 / 96.9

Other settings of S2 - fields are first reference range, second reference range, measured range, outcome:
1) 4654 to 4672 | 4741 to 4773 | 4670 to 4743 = -0.7 A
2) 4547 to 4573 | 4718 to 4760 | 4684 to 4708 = 0.1 A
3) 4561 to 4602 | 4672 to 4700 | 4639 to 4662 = 0.2 A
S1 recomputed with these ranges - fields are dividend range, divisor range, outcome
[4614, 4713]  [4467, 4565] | 1.03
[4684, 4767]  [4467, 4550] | 1.03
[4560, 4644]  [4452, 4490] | 1.07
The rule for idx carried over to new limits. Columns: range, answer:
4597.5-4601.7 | 95.5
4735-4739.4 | 97.8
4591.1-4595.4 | 96.4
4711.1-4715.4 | 96.3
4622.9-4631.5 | 97.3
